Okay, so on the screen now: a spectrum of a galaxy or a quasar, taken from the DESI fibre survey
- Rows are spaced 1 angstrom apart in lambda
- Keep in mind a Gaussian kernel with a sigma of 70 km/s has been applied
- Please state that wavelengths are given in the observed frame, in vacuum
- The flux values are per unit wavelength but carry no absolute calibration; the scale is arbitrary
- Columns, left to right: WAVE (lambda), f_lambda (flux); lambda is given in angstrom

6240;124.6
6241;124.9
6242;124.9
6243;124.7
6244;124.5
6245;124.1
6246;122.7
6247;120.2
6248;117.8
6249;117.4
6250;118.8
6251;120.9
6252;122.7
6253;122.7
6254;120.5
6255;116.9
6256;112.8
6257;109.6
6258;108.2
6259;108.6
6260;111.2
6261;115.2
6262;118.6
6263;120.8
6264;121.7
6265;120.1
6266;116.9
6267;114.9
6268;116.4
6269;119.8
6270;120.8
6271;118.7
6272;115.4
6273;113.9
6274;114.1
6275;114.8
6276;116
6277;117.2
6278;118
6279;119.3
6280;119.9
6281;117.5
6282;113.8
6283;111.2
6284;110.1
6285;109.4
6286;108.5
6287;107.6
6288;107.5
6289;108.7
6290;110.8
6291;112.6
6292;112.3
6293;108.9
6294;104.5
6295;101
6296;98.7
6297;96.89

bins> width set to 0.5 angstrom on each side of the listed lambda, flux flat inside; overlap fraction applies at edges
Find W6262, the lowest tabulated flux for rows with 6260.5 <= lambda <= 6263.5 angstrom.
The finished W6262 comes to 115.2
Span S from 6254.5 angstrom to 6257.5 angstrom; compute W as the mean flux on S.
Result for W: 113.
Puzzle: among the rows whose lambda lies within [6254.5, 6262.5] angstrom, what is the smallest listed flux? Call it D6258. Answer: 108.2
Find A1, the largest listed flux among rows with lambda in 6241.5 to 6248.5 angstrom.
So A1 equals 124.9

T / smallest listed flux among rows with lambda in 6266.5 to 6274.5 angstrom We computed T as 113.9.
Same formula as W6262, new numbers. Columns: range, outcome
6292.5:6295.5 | 101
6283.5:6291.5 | 107.5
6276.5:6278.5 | 117.2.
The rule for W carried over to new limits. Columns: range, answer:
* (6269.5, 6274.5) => 117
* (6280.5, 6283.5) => 114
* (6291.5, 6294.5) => 109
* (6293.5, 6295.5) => 103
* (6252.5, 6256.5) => 118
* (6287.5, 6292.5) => 110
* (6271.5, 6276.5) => 115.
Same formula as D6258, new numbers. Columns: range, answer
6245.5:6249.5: 117.4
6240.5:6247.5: 120.2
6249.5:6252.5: 118.8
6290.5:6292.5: 112.3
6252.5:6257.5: 109.6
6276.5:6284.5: 110.1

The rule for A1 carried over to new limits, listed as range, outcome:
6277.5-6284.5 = 119.9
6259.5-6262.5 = 118.6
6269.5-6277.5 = 120.8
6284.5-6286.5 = 109.4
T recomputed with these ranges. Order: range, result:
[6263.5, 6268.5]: 114.9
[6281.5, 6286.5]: 108.5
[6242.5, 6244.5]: 124.5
